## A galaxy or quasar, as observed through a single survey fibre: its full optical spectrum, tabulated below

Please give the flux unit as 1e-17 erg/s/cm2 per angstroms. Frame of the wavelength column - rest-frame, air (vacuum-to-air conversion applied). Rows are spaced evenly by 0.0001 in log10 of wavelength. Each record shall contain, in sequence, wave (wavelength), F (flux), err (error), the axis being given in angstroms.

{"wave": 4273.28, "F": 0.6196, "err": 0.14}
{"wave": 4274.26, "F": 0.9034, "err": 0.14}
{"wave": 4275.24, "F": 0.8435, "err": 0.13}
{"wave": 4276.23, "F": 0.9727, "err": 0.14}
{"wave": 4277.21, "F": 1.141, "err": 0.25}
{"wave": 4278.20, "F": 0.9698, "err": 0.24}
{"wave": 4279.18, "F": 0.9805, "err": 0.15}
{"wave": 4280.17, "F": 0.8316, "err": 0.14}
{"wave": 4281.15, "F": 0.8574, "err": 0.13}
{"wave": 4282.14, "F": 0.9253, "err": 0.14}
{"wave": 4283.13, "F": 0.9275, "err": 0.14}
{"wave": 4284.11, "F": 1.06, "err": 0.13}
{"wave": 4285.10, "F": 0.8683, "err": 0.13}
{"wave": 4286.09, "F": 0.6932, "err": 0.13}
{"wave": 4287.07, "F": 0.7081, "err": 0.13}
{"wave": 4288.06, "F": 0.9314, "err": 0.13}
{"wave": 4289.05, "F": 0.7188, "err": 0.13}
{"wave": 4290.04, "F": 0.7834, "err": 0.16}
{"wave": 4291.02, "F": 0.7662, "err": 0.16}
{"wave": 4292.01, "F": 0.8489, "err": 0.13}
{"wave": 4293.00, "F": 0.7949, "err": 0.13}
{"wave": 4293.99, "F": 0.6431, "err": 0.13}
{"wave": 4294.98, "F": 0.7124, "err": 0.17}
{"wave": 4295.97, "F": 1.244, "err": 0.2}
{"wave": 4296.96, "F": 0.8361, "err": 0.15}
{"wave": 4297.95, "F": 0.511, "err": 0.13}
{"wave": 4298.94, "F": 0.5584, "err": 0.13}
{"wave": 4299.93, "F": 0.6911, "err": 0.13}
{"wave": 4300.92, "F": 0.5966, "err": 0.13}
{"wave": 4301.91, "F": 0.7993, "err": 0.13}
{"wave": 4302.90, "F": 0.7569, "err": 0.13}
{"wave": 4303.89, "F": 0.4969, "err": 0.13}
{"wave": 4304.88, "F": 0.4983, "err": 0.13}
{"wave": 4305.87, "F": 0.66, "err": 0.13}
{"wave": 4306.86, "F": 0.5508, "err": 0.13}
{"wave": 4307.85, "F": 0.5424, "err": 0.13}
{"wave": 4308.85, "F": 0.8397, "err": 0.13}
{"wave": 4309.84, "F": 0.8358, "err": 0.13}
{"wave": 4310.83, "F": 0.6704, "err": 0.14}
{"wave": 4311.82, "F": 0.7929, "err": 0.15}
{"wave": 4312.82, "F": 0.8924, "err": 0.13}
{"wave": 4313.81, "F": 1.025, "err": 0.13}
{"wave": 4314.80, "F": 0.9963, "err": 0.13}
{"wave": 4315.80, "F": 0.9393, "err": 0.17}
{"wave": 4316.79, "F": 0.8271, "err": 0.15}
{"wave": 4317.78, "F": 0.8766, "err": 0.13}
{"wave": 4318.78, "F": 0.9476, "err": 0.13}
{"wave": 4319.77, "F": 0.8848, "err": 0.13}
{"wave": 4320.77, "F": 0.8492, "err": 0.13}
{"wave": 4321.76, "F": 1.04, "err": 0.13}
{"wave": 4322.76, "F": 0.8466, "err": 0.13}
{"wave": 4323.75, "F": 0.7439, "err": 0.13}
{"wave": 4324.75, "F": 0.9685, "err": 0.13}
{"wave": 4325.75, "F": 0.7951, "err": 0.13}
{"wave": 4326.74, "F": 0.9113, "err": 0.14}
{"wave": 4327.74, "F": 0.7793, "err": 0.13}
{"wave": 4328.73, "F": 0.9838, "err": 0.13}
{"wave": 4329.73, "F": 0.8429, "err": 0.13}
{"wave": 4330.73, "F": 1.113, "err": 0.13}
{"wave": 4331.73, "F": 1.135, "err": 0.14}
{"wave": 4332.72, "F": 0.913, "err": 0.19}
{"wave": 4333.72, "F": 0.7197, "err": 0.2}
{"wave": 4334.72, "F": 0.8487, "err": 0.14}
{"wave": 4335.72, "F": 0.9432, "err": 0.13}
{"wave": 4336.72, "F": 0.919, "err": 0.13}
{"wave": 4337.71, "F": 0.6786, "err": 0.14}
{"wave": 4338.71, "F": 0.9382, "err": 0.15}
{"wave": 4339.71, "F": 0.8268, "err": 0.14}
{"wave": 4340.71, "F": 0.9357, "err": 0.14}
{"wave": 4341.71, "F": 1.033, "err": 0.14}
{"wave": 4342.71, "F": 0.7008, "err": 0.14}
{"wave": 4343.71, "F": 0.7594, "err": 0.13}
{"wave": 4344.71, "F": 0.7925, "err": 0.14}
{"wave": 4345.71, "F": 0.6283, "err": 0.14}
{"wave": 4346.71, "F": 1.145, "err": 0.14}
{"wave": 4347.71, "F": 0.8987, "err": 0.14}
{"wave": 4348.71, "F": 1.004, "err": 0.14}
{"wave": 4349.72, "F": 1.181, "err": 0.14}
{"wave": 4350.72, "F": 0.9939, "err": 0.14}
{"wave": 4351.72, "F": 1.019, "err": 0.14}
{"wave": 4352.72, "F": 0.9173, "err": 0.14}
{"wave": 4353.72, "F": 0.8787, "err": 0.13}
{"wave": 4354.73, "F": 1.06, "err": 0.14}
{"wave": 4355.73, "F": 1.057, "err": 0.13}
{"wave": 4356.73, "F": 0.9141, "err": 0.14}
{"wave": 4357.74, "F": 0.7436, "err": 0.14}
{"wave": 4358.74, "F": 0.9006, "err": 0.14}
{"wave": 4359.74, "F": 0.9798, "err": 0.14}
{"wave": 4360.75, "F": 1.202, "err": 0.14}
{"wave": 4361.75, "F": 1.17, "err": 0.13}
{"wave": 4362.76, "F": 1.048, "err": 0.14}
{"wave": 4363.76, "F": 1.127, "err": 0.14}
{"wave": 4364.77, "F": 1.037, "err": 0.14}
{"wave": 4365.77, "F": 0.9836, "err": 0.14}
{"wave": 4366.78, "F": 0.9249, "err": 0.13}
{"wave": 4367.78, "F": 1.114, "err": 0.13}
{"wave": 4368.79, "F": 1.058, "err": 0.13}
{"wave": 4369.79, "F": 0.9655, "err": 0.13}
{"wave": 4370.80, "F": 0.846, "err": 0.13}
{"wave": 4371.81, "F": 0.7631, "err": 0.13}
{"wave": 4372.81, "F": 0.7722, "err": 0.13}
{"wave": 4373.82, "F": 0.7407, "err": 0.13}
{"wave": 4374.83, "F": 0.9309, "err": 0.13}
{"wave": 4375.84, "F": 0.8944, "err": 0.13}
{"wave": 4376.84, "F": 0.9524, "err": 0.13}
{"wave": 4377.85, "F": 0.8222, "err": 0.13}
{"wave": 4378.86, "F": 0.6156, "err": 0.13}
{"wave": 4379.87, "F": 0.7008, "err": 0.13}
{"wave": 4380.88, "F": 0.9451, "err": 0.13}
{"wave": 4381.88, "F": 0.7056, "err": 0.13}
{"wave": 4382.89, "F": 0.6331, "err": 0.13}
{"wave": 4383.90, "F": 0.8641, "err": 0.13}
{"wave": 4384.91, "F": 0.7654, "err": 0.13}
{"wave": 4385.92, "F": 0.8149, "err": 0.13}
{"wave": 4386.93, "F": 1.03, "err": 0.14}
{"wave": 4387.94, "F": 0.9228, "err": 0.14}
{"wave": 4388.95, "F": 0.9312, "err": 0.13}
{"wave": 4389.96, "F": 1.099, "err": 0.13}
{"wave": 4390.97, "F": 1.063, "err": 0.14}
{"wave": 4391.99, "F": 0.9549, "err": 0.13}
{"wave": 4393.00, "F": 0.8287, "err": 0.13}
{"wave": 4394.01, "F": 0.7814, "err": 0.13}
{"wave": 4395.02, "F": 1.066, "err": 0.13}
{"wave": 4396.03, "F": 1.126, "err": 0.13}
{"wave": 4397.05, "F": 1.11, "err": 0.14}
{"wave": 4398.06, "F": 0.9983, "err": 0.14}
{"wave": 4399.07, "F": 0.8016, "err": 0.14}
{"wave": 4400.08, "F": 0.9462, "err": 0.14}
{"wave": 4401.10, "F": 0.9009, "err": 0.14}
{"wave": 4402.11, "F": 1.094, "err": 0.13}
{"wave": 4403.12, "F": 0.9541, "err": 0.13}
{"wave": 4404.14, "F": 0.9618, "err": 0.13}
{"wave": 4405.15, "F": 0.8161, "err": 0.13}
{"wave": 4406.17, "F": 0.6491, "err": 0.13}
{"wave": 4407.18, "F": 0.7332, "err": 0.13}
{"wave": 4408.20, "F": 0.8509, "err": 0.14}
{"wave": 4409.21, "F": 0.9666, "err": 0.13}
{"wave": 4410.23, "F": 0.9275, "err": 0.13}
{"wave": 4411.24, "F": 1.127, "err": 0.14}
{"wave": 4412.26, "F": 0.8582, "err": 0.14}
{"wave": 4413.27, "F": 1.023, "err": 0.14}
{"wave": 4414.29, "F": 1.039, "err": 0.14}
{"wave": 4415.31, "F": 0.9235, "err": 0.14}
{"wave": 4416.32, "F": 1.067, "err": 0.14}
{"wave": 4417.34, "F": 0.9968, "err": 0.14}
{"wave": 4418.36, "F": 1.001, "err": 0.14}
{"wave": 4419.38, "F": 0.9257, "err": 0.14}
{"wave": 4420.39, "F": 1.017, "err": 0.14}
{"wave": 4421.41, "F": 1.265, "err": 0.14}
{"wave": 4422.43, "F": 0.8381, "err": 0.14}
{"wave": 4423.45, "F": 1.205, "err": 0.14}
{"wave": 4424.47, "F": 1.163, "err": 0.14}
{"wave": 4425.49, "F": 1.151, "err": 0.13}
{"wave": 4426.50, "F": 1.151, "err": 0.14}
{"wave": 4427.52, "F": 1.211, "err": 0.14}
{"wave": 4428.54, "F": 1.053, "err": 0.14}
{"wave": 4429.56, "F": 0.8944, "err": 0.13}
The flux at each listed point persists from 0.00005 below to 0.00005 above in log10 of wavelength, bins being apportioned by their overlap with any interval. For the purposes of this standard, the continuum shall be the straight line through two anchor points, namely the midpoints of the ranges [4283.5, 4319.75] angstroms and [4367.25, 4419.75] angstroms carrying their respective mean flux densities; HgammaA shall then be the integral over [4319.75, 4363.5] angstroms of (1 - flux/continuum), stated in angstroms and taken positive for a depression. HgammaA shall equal -4.7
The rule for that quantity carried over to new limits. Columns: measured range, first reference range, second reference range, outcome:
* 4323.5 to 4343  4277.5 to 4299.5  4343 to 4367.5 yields 0.7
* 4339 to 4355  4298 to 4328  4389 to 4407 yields -1.4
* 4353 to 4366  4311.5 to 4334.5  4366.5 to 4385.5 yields -2.2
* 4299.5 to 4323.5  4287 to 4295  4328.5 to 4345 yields 1.2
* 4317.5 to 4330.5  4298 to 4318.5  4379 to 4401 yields -2.0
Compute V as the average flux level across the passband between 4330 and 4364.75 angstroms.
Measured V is 0.945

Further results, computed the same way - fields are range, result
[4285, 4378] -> 0.867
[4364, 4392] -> 0.888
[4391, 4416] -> 0.938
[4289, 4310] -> 0.711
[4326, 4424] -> 0.931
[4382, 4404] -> 0.934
